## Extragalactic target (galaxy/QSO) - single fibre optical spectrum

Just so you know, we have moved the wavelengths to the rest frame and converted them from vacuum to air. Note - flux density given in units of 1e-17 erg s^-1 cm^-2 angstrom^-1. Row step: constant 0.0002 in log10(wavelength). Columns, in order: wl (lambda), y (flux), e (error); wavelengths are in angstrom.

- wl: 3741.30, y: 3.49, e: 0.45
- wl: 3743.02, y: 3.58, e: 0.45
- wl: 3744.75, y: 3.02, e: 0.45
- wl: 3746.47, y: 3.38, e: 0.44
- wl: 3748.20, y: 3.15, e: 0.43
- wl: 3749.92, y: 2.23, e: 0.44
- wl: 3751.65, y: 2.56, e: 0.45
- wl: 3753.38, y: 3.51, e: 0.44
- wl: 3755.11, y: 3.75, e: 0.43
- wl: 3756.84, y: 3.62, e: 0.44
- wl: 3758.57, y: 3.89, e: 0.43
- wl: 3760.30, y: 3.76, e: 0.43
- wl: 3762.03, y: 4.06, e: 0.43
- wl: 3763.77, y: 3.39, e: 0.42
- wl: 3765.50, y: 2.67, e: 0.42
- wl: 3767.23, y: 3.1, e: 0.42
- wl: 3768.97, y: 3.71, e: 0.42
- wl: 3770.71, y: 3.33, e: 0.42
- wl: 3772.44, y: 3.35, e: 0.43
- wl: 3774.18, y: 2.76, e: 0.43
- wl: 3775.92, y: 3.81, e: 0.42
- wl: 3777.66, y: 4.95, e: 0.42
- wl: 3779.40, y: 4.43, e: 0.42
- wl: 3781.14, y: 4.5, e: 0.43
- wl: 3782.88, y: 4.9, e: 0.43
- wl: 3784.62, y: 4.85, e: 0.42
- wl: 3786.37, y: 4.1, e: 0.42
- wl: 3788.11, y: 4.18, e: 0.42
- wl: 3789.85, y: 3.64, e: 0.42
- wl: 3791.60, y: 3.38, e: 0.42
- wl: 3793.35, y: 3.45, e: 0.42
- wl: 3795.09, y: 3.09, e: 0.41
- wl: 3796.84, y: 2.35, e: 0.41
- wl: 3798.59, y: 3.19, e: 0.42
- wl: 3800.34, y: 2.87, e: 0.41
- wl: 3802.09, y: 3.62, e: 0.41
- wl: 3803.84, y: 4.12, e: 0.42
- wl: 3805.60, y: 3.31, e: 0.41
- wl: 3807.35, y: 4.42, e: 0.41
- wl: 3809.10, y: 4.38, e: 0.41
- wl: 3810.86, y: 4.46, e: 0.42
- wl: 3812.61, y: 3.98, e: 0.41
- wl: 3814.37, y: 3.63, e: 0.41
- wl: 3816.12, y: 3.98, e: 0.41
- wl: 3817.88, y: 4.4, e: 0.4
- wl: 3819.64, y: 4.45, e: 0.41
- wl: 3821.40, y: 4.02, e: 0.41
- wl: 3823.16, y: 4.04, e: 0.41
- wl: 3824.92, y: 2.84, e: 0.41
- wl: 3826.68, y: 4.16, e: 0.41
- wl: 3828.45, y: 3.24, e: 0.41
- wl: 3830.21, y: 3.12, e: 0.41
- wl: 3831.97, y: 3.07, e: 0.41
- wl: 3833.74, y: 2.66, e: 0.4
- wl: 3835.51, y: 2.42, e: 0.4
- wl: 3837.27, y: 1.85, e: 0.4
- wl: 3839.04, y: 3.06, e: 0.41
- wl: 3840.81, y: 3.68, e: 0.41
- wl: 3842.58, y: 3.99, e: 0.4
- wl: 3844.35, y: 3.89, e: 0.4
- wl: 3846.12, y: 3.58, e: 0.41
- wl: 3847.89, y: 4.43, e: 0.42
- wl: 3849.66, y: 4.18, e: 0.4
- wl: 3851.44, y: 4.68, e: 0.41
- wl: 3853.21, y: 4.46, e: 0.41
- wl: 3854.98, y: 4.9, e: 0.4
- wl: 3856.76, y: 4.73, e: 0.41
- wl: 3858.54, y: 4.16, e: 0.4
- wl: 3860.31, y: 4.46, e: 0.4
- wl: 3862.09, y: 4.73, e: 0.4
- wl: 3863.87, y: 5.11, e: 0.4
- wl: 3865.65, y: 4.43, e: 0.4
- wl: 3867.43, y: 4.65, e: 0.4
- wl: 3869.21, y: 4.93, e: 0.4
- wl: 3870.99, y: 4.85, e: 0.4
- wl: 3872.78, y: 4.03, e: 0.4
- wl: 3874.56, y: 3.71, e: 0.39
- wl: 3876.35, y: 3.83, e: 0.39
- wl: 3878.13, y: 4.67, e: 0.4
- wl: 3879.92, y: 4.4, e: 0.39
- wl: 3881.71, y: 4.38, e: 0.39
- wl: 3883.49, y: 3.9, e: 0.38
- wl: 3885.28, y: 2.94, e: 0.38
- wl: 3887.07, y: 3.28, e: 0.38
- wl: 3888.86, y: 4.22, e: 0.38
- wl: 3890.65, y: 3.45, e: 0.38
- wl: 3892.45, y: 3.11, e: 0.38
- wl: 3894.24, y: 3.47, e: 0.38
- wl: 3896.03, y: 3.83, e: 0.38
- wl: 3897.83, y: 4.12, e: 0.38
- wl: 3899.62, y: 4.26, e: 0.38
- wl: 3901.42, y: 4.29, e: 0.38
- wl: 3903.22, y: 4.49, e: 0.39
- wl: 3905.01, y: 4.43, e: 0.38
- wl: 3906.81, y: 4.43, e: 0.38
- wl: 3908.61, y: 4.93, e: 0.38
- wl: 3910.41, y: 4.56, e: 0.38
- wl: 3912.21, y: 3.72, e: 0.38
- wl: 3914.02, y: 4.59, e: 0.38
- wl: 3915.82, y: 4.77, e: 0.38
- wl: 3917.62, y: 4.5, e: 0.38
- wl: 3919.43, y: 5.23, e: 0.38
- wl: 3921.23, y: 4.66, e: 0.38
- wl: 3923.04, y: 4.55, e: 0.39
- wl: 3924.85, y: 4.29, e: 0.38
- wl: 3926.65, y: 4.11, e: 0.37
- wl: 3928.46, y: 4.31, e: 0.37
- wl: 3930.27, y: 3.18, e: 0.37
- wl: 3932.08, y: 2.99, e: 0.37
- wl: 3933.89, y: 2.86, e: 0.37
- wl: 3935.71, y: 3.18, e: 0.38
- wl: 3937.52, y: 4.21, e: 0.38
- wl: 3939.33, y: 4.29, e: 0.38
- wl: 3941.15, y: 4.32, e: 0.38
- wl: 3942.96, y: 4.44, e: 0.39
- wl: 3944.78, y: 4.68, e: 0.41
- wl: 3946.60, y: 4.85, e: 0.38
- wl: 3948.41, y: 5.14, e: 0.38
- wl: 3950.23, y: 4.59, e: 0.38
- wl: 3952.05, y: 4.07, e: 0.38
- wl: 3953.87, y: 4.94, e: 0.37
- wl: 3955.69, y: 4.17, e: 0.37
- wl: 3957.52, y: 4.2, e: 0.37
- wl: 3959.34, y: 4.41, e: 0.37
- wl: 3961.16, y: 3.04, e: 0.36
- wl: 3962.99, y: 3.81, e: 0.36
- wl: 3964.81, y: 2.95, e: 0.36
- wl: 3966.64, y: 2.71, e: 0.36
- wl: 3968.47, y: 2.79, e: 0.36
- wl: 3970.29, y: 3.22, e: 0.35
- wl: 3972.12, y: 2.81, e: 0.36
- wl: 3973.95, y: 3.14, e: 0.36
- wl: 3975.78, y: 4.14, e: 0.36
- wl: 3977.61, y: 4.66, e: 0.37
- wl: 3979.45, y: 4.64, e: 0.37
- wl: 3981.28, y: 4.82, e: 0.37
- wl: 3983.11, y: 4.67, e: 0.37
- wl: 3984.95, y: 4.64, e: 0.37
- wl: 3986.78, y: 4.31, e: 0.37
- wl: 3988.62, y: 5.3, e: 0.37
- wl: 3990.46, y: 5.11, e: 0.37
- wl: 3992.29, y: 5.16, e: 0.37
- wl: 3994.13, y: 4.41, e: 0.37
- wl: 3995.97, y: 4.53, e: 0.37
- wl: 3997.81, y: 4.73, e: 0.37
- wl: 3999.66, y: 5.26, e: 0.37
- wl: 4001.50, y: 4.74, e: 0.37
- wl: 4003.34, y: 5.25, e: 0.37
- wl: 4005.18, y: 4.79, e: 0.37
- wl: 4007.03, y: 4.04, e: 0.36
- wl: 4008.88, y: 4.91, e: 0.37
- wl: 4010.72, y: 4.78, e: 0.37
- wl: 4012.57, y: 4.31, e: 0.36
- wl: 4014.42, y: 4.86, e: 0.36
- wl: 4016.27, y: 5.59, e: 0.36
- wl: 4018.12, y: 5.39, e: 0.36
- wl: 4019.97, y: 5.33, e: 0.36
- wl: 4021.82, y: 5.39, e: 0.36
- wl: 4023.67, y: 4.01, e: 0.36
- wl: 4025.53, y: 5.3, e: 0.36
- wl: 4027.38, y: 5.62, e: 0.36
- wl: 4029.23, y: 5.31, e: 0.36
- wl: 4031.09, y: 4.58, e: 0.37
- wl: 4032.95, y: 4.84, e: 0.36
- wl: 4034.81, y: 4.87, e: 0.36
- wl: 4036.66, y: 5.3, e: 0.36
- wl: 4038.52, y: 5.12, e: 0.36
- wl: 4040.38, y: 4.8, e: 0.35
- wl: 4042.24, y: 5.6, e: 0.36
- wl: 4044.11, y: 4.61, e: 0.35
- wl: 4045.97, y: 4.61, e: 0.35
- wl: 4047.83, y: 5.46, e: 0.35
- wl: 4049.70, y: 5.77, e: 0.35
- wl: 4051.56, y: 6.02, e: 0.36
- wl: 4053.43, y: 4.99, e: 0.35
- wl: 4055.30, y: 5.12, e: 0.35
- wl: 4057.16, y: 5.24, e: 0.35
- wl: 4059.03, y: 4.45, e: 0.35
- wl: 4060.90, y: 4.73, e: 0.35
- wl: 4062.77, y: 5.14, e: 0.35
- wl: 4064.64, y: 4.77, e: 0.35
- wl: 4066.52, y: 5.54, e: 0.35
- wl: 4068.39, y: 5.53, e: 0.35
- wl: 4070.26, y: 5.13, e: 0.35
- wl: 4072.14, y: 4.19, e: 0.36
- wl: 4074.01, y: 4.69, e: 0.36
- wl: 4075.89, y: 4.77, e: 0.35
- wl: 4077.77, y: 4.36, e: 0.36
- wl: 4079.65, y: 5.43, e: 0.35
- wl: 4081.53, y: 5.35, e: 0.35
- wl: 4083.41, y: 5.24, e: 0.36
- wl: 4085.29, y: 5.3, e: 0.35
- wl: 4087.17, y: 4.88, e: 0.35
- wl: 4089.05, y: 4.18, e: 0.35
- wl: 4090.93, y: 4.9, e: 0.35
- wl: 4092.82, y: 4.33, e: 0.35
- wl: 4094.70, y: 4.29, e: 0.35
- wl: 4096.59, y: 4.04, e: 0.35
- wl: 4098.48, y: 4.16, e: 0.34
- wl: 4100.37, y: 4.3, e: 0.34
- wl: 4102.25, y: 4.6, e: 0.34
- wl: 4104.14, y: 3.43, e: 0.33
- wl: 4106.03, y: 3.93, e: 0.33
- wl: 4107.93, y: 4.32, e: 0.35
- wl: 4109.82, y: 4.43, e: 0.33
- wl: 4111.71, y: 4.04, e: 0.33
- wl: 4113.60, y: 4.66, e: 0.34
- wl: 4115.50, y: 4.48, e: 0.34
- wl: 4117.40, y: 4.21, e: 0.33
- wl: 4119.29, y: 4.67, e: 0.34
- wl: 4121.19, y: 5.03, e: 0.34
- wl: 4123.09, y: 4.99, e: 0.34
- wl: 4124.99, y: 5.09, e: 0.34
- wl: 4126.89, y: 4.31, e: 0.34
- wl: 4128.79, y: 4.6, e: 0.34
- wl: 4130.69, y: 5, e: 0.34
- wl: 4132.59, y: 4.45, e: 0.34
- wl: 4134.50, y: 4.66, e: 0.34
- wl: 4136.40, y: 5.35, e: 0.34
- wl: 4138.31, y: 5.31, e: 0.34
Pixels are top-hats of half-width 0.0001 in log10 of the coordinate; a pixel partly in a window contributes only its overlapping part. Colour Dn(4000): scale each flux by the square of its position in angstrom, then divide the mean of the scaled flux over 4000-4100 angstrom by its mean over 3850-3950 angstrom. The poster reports 1.3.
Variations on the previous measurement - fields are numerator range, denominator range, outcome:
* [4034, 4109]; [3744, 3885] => 1.44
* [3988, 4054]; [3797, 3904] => 1.40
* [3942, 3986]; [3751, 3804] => 1.23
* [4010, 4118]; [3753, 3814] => 1.49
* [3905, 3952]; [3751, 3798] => 1.27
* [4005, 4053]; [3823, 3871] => 1.41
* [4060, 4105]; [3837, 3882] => 1.24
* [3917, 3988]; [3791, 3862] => 1.16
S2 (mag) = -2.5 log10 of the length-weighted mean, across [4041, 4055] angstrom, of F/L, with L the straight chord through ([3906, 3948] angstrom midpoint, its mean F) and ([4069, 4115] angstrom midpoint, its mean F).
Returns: -0.18 mag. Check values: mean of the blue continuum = 4.26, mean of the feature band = 5.27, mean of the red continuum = 4.55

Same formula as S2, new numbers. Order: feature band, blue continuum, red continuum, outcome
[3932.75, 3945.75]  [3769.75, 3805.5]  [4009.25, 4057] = 0.15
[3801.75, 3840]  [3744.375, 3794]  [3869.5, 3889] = 0.07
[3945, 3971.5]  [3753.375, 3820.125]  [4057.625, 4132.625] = 0.09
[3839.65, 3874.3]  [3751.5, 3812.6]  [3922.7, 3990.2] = -0.14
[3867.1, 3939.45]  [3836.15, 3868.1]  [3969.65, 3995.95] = 0.03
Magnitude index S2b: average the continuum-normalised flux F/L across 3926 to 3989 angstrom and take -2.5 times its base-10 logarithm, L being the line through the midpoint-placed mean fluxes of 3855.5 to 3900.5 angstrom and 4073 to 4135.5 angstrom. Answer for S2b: 0.08 mag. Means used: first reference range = 4.15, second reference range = 4.58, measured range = 4.01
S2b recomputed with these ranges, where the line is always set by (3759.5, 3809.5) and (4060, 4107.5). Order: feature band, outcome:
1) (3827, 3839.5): 0.340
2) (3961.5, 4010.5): 0.021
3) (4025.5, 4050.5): -0.132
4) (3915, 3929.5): -0.096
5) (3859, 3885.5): -0.098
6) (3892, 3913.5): -0.019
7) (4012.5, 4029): -0.150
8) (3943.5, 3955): -0.109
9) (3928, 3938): 0.232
